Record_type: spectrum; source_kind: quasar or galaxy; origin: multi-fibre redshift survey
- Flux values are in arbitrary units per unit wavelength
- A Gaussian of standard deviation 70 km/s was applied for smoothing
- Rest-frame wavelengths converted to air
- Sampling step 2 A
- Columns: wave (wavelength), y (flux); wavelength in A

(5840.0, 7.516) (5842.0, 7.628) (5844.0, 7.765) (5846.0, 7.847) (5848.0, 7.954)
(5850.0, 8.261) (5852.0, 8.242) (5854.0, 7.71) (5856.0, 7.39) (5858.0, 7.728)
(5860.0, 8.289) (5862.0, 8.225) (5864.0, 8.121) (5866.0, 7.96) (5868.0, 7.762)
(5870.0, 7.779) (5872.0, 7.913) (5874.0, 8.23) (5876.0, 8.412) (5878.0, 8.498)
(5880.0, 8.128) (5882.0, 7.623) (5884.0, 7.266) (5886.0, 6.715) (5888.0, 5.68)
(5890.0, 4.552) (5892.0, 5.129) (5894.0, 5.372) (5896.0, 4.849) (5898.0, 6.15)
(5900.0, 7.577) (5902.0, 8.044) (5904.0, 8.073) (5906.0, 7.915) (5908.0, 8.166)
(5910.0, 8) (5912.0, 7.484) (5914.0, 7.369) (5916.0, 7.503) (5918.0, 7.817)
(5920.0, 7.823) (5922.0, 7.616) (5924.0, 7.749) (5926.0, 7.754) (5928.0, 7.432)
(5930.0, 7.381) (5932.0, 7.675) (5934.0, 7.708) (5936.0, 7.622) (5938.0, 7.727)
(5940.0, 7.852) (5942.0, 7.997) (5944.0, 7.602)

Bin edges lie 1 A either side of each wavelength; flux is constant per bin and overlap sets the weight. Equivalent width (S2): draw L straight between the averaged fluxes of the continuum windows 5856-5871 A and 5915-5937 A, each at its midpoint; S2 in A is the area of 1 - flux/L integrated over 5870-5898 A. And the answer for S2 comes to 3.7 A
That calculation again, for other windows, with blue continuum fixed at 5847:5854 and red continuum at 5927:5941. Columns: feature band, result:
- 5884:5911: 4.0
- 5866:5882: -0.2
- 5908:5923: 0.1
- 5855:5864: 0.1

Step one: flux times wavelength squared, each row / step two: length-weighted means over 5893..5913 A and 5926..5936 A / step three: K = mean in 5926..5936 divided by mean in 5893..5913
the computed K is 1.1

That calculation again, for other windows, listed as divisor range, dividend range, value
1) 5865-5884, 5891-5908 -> 0.85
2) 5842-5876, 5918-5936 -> 0.98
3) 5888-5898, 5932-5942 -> 1.52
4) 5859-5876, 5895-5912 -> 0.92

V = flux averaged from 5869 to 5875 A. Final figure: 7.97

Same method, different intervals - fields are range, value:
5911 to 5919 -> 7.54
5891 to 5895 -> 5.25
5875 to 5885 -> 7.99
